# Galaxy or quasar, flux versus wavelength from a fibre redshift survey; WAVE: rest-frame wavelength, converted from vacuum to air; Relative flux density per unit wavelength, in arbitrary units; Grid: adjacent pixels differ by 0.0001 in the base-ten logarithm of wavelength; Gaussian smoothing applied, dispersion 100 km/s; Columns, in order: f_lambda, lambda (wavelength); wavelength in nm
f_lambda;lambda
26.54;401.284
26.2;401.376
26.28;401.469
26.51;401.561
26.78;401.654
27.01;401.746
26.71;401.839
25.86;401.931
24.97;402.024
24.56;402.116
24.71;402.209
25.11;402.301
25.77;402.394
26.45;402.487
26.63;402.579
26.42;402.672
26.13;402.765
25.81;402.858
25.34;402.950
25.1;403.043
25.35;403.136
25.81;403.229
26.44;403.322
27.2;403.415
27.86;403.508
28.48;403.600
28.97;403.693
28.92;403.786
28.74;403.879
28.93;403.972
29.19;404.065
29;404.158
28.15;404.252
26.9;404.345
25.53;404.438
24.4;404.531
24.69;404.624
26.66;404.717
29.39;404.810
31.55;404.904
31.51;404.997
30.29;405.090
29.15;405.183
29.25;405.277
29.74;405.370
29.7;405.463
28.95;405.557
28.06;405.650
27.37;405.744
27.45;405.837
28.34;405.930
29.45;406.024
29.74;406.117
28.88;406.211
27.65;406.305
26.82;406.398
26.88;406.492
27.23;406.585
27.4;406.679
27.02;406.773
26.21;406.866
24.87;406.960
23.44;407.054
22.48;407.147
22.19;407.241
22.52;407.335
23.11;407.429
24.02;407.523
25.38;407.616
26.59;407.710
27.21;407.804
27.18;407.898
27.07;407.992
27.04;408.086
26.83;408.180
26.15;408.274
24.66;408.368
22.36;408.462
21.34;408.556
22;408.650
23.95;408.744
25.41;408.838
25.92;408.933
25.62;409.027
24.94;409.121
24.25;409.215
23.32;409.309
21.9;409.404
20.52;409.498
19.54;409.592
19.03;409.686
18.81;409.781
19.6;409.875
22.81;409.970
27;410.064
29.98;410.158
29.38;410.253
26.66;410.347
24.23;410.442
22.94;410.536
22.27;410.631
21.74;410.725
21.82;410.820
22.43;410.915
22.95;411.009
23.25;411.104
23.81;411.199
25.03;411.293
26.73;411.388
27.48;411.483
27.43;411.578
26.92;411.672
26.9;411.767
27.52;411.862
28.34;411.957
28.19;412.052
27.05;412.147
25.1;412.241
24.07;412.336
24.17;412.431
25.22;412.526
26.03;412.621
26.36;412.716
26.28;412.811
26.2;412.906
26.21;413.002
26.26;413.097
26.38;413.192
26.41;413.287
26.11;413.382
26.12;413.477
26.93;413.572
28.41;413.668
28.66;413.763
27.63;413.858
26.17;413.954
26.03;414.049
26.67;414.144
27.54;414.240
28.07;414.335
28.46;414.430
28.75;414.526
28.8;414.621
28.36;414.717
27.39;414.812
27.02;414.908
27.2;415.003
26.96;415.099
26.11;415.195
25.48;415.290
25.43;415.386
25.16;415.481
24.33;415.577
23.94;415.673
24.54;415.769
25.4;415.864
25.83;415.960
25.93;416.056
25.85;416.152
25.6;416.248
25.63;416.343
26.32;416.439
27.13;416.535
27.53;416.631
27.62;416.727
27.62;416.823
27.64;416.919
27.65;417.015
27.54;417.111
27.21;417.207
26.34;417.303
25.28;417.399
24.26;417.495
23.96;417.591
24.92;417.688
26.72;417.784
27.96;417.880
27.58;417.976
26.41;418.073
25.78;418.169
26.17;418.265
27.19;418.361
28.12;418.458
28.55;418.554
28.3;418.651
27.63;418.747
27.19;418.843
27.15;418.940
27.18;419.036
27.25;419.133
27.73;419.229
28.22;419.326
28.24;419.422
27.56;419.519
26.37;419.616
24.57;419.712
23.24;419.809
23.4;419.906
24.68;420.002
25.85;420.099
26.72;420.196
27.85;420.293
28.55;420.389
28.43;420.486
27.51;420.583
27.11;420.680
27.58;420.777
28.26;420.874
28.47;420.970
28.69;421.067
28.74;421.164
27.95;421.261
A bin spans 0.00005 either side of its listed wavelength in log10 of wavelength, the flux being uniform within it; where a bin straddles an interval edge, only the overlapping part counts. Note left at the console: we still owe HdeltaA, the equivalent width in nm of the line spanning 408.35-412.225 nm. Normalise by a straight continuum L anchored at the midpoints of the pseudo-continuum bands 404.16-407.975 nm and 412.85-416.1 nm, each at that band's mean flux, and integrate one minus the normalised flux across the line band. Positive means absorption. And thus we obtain 0.37 nm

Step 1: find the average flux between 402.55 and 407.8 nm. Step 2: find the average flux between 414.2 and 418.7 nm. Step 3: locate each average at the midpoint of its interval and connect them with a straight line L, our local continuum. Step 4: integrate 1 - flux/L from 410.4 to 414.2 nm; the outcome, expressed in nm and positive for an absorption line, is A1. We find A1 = 0.155 nm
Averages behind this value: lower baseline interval 27.1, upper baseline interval 26.6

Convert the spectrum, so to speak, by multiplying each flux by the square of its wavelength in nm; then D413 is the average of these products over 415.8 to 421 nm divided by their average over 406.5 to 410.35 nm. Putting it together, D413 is 1.15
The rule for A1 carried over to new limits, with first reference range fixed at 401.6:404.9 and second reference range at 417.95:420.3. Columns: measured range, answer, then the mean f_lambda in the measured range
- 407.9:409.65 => 0.17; 24.1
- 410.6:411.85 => 0.10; 24.6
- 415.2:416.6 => 0.06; 25.5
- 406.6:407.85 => 0.09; 24.9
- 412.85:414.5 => -0.02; 27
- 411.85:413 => 0.02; 26.2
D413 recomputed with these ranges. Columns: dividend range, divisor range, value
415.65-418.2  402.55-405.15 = 1.02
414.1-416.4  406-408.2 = 1.05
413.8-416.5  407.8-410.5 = 1.12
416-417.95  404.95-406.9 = 0.98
